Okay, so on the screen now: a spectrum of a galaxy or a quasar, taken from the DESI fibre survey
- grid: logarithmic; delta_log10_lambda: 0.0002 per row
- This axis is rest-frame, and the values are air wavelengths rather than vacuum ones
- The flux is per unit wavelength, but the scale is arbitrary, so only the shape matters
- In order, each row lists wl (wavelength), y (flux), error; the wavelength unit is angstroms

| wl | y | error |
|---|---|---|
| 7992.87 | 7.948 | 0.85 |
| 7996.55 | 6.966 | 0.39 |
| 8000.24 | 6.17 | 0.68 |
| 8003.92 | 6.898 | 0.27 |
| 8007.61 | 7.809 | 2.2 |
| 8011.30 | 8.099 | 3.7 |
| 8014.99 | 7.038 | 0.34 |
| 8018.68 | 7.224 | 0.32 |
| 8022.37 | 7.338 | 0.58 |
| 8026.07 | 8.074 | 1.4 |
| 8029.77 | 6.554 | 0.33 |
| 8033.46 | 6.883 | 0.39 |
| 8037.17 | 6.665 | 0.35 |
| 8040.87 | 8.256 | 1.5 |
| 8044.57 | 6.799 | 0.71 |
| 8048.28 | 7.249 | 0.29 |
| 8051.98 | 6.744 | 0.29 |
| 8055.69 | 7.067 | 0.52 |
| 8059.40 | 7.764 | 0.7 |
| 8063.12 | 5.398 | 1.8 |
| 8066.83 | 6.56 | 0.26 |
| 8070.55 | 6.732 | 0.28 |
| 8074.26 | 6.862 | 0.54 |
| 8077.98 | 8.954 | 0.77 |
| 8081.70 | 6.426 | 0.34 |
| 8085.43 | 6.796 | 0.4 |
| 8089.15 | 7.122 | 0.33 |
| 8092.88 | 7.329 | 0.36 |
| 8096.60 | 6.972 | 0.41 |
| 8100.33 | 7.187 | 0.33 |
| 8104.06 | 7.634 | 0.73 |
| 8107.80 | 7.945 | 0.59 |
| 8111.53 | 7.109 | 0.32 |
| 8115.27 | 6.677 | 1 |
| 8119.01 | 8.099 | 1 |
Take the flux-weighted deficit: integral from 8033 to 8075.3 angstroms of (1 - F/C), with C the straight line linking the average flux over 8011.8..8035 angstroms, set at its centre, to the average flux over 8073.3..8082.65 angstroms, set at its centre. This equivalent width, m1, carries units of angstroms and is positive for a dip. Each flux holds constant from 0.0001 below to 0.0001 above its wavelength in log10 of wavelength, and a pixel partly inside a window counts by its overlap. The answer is 2.9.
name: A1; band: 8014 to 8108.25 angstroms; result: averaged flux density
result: 7.13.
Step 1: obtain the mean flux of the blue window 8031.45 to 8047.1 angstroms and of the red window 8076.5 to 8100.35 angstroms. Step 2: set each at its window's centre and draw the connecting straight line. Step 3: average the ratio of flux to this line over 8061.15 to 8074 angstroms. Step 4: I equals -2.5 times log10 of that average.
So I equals 0.14 mag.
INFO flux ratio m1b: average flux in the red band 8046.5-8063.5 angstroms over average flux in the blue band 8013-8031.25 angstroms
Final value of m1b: 1.0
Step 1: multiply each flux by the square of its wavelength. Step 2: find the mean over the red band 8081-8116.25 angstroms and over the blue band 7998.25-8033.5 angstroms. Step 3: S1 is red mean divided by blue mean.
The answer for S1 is 1.01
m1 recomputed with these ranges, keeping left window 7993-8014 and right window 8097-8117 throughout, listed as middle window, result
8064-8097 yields 1.1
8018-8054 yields 0.4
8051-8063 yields 0.5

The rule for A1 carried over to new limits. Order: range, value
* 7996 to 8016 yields 7.18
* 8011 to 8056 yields 7.21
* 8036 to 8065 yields 7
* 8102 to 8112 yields 7.62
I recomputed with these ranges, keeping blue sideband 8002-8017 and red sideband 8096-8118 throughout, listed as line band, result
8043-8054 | 0.069 mag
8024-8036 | 0.042 mag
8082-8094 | 0.054 mag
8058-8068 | 0.133 mag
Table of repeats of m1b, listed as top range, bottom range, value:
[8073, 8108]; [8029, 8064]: 1.04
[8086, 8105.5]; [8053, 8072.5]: 1.08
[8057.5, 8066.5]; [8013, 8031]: 0.90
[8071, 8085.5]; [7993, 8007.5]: 1.04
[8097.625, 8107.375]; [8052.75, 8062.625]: 1.06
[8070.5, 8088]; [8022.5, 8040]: 1.01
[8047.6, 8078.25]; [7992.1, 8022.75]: 0.96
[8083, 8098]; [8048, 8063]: 1.01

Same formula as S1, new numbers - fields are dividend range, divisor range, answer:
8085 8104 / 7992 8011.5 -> 1.02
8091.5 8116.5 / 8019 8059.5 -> 1.03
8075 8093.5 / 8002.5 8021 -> 1.00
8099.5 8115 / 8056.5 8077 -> 1.10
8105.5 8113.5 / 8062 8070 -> 1.23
